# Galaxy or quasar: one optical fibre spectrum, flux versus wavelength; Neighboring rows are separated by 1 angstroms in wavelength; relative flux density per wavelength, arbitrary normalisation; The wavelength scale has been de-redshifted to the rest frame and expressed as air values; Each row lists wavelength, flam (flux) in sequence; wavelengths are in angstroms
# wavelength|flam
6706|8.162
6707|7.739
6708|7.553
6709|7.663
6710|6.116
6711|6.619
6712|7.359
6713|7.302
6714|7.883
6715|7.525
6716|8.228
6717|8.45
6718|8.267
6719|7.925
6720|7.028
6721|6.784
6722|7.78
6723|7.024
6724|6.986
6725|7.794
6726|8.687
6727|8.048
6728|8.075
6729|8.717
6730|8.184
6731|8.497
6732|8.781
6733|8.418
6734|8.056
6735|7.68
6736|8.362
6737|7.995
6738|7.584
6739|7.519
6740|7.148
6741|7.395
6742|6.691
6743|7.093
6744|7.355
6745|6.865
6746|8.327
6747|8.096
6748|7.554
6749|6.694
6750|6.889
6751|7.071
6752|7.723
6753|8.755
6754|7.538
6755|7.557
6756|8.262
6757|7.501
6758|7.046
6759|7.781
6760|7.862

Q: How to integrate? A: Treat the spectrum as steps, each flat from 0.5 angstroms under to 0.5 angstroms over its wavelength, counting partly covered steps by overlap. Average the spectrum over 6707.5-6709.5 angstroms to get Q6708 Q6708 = 7.61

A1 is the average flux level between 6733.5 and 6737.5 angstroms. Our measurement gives 8.02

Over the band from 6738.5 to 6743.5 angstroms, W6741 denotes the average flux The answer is 7.17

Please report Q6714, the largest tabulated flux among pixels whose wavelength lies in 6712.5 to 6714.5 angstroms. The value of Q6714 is 7.883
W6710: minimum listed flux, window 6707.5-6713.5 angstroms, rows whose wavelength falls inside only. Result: 6.116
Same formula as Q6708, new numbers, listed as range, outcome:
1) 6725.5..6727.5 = 8.37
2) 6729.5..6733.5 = 8.47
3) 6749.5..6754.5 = 7.6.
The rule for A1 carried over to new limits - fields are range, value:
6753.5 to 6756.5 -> 7.79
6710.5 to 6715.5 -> 7.34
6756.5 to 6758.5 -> 7.27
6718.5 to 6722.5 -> 7.38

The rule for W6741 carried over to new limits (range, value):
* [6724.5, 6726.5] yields 8.24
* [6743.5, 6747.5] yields 7.66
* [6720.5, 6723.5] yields 7.2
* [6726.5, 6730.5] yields 8.26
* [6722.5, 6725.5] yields 7.27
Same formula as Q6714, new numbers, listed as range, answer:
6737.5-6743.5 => 7.584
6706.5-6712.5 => 7.739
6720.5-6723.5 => 7.78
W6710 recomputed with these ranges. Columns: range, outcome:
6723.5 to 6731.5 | 6.986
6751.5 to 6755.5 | 7.538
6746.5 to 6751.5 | 6.694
